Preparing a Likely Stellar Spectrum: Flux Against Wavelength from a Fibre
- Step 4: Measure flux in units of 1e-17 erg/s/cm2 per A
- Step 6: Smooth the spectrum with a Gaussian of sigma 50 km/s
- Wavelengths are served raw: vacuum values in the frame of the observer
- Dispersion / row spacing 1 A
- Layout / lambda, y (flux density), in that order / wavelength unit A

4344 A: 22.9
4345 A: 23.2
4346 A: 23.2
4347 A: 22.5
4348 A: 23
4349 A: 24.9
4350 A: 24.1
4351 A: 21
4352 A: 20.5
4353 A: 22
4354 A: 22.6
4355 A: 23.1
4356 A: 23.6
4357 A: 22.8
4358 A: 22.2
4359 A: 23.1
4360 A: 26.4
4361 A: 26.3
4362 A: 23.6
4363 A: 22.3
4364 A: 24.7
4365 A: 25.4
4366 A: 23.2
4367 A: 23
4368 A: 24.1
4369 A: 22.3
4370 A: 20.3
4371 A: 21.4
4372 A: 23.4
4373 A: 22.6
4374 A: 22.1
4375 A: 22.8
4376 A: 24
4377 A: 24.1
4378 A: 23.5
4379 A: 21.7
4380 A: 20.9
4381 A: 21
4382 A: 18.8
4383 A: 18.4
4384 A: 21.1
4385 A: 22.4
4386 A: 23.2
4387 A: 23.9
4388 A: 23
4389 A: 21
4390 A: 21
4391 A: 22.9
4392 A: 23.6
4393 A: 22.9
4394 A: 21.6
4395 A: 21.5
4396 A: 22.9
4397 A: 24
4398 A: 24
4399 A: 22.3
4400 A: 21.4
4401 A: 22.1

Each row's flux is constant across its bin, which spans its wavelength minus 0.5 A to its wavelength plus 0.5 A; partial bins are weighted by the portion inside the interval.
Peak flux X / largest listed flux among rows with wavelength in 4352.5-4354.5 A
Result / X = 22.6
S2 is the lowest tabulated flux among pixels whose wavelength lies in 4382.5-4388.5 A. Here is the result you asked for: 18.4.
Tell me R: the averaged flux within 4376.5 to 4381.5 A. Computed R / 22.2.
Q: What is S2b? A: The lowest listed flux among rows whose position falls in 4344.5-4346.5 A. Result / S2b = 23.2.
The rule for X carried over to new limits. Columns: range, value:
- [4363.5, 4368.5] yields 25.4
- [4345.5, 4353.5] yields 24.9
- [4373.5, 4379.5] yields 24.1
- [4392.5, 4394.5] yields 22.9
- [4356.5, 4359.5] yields 23.1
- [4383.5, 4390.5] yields 23.9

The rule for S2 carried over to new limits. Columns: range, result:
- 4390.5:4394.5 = 21.6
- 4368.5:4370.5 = 20.3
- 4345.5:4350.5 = 22.5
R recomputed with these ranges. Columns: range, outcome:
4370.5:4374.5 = 22.4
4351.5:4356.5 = 22.4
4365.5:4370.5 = 22.6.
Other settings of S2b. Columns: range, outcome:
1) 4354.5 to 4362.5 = 22.2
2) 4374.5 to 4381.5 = 20.9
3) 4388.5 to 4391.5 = 21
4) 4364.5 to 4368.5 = 23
